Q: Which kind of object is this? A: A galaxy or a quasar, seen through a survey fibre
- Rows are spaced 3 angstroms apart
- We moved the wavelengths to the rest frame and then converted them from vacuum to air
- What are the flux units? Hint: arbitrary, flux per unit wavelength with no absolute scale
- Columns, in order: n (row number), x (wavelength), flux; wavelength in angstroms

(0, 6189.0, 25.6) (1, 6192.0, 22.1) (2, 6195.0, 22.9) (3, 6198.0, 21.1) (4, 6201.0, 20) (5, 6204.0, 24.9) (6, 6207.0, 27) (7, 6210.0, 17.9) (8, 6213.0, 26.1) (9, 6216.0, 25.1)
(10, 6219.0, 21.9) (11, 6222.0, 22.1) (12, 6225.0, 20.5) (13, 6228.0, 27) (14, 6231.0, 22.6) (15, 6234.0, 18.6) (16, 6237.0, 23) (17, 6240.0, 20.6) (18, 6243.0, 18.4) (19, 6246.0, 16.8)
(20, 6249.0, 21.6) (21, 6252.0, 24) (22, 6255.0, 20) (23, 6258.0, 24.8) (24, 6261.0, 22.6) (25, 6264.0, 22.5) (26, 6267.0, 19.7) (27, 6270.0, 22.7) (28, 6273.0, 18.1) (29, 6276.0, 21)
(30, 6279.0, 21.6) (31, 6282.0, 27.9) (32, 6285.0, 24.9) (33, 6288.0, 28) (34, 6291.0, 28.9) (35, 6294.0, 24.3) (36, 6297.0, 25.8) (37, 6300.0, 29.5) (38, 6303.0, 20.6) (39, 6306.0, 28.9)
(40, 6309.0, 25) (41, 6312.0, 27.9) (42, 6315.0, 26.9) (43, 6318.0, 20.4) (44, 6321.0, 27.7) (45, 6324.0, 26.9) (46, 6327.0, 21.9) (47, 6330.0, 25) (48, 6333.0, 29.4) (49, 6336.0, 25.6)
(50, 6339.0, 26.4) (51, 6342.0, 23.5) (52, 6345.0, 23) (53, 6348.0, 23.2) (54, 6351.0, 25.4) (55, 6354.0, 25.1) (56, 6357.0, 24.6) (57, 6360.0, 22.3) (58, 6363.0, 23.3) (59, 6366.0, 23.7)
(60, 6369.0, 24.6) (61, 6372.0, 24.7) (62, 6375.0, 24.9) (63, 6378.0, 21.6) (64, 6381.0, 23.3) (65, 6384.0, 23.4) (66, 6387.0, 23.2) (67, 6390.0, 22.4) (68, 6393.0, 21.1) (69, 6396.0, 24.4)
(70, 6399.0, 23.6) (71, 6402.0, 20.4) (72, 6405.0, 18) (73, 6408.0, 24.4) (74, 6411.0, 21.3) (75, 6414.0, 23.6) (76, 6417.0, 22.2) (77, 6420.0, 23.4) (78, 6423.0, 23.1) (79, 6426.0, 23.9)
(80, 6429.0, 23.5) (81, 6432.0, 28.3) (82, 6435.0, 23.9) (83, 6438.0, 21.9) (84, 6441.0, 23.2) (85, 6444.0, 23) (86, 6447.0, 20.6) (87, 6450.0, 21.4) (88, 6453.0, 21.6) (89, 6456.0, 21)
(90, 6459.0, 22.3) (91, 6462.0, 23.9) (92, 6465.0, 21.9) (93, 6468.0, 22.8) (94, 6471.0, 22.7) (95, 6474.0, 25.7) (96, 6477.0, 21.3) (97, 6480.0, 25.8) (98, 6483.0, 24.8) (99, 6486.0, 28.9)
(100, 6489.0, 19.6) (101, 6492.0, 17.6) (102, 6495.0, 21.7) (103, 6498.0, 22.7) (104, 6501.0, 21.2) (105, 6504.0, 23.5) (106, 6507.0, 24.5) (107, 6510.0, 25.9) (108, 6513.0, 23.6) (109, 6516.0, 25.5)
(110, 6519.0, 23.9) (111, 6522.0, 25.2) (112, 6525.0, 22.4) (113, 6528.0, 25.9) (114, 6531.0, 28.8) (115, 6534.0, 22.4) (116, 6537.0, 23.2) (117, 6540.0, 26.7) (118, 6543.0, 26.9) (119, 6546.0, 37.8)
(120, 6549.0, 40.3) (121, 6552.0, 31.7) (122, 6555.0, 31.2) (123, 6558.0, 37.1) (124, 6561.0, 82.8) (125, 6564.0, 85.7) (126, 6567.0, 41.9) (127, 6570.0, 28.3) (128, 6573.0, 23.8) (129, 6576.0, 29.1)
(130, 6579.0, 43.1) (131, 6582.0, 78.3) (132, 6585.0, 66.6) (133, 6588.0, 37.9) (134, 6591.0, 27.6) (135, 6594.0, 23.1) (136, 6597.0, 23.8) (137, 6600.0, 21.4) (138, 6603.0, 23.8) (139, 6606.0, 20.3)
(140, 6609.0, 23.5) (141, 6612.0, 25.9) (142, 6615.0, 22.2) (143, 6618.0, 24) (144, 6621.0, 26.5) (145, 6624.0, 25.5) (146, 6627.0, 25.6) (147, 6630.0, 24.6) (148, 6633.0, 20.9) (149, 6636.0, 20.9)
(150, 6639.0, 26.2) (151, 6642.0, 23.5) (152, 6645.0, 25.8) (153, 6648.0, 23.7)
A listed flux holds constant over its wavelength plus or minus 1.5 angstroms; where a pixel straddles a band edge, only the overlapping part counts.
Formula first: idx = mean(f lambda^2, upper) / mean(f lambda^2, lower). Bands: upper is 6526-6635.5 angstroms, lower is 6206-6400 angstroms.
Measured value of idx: 1.5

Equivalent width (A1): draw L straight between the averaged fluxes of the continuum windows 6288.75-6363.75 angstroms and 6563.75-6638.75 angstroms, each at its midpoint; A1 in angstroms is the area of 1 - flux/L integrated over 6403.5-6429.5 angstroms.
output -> 4.6 angstroms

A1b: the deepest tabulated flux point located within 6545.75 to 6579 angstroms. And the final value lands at 23.8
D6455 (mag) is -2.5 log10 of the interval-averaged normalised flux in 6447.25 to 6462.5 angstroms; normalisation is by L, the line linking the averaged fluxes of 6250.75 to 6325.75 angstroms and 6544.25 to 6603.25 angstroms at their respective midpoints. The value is 0.49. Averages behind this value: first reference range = 24.4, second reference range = 41.1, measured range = 21.8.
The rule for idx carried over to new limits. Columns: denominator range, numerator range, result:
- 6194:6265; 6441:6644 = 1.43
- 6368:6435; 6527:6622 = 1.59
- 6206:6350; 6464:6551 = 1.13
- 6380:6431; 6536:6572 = 1.90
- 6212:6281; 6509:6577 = 1.69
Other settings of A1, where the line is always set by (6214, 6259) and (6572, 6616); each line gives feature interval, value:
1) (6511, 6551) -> 4.95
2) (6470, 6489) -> 3.14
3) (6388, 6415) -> 4.82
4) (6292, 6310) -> -1.49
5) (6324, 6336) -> -0.44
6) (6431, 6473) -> 8.51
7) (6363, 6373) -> 0.67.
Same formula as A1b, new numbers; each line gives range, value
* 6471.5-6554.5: 17.6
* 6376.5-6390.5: 21.6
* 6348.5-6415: 18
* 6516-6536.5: 22.4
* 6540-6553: 26.7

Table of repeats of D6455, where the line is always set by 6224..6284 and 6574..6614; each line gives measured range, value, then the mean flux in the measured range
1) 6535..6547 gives 0.15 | 28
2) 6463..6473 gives 0.28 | 22.7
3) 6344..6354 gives 0.05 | 24.1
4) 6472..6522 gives 0.28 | 23.6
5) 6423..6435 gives 0.13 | 24.8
